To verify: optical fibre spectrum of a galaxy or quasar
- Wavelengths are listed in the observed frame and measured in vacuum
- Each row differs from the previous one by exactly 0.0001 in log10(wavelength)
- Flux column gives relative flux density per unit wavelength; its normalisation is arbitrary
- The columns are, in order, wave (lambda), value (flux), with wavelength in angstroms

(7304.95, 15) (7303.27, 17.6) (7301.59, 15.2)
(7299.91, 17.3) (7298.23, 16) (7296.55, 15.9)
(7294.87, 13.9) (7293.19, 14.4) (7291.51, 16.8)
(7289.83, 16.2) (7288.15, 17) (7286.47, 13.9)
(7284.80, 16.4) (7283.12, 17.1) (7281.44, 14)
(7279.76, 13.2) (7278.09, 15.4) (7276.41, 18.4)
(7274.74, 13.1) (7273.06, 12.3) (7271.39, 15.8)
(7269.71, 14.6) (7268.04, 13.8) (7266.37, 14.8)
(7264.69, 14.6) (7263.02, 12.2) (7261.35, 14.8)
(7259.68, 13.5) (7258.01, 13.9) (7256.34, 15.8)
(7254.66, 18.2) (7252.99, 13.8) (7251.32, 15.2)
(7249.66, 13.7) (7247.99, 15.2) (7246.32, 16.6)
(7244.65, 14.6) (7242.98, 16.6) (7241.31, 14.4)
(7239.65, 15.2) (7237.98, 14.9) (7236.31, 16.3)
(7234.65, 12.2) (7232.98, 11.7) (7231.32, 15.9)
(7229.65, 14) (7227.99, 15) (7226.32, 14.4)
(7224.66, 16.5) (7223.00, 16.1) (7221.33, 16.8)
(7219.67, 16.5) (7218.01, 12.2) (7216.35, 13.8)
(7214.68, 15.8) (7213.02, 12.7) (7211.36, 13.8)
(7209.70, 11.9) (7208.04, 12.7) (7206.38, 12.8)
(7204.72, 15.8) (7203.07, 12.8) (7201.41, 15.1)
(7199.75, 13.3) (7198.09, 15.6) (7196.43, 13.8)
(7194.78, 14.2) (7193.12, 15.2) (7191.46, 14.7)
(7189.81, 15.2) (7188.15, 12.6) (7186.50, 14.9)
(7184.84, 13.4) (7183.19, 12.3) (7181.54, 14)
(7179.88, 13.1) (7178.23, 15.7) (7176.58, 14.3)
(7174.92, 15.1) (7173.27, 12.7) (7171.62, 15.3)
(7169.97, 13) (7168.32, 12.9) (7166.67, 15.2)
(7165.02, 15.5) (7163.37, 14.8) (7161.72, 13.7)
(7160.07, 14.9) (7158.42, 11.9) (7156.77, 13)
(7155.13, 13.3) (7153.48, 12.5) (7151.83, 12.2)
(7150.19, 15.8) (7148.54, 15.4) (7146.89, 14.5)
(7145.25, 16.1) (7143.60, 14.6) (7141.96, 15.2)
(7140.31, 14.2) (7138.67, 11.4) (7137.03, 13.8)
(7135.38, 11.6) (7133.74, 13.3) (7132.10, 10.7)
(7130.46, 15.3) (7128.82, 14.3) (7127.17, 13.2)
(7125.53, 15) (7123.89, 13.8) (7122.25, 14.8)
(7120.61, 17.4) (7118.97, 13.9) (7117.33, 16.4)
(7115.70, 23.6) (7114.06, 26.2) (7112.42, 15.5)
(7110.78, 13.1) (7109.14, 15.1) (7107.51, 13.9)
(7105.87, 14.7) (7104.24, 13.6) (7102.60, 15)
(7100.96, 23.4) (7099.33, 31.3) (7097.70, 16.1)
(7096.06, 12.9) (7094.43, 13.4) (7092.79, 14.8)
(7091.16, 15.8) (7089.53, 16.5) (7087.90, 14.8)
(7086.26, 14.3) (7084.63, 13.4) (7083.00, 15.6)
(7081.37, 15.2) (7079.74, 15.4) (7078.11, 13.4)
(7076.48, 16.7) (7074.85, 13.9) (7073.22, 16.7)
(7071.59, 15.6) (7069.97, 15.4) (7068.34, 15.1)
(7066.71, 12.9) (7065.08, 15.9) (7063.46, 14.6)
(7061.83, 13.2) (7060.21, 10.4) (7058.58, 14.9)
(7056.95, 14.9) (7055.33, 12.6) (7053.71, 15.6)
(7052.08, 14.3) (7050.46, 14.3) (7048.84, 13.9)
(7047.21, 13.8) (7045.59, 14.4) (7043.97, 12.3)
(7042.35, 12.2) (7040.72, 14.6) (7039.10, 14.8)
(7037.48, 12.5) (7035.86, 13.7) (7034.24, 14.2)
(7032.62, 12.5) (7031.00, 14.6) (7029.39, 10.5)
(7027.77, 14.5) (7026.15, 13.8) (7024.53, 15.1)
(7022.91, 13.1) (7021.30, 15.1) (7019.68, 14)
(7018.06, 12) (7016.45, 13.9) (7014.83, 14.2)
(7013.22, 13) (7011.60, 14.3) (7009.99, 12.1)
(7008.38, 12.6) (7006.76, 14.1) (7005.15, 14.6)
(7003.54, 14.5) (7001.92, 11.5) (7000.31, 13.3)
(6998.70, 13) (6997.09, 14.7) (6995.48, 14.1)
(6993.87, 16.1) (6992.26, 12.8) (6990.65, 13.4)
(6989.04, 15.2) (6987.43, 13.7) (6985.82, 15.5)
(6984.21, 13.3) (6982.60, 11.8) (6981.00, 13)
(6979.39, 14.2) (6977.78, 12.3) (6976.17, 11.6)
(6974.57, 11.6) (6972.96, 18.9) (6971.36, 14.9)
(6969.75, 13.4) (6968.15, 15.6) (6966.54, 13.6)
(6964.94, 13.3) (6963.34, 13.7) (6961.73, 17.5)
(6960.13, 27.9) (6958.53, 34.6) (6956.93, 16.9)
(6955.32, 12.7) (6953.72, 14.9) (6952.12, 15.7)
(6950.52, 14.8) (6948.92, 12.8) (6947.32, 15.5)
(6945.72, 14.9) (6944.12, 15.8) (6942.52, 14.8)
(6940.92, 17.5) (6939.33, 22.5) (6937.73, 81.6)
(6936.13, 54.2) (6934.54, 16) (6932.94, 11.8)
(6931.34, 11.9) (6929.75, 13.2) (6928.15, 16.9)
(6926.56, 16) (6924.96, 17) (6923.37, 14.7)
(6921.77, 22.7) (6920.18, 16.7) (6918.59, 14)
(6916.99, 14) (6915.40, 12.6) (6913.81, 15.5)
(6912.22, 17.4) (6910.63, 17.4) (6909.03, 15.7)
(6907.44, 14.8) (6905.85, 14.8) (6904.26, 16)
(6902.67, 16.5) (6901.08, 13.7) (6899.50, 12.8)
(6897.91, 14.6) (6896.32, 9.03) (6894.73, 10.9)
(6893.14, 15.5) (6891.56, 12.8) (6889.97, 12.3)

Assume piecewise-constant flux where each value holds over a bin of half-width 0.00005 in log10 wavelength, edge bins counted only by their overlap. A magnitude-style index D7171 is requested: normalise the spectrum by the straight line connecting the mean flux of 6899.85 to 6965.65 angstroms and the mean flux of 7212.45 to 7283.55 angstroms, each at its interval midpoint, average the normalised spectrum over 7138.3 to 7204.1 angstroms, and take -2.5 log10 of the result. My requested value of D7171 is 0.12 mag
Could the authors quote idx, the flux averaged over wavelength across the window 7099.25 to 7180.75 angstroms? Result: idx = 15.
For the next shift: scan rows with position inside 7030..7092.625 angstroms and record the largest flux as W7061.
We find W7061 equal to 16.7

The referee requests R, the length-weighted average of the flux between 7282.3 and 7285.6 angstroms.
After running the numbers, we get 16.7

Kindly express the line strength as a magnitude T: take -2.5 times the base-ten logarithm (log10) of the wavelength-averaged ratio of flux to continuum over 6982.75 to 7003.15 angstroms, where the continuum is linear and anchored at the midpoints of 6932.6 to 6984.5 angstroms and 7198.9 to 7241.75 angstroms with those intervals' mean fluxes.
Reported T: 0.31 mag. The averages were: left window 19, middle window 13.8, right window 14.3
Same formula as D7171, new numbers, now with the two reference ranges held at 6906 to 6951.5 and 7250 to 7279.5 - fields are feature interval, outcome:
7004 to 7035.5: 0.31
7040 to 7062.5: 0.28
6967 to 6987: 0.32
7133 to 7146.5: 0.19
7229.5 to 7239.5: 0.06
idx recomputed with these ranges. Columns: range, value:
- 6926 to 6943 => 25.5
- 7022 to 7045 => 13.5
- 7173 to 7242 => 14.3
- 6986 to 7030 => 13.7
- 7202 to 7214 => 13.3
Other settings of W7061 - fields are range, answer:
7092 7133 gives 31.3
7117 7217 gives 17.4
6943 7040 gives 34.6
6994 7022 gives 15.1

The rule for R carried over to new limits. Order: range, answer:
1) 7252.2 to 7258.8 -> 15.4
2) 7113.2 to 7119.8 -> 20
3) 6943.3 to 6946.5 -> 15.3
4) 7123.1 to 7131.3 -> 14.3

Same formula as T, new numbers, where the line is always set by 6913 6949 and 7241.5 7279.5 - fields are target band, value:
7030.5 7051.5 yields 0.33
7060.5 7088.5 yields 0.21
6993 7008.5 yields 0.35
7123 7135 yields 0.24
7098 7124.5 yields -0.02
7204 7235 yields 0.09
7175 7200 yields 0.13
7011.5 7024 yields 0.35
